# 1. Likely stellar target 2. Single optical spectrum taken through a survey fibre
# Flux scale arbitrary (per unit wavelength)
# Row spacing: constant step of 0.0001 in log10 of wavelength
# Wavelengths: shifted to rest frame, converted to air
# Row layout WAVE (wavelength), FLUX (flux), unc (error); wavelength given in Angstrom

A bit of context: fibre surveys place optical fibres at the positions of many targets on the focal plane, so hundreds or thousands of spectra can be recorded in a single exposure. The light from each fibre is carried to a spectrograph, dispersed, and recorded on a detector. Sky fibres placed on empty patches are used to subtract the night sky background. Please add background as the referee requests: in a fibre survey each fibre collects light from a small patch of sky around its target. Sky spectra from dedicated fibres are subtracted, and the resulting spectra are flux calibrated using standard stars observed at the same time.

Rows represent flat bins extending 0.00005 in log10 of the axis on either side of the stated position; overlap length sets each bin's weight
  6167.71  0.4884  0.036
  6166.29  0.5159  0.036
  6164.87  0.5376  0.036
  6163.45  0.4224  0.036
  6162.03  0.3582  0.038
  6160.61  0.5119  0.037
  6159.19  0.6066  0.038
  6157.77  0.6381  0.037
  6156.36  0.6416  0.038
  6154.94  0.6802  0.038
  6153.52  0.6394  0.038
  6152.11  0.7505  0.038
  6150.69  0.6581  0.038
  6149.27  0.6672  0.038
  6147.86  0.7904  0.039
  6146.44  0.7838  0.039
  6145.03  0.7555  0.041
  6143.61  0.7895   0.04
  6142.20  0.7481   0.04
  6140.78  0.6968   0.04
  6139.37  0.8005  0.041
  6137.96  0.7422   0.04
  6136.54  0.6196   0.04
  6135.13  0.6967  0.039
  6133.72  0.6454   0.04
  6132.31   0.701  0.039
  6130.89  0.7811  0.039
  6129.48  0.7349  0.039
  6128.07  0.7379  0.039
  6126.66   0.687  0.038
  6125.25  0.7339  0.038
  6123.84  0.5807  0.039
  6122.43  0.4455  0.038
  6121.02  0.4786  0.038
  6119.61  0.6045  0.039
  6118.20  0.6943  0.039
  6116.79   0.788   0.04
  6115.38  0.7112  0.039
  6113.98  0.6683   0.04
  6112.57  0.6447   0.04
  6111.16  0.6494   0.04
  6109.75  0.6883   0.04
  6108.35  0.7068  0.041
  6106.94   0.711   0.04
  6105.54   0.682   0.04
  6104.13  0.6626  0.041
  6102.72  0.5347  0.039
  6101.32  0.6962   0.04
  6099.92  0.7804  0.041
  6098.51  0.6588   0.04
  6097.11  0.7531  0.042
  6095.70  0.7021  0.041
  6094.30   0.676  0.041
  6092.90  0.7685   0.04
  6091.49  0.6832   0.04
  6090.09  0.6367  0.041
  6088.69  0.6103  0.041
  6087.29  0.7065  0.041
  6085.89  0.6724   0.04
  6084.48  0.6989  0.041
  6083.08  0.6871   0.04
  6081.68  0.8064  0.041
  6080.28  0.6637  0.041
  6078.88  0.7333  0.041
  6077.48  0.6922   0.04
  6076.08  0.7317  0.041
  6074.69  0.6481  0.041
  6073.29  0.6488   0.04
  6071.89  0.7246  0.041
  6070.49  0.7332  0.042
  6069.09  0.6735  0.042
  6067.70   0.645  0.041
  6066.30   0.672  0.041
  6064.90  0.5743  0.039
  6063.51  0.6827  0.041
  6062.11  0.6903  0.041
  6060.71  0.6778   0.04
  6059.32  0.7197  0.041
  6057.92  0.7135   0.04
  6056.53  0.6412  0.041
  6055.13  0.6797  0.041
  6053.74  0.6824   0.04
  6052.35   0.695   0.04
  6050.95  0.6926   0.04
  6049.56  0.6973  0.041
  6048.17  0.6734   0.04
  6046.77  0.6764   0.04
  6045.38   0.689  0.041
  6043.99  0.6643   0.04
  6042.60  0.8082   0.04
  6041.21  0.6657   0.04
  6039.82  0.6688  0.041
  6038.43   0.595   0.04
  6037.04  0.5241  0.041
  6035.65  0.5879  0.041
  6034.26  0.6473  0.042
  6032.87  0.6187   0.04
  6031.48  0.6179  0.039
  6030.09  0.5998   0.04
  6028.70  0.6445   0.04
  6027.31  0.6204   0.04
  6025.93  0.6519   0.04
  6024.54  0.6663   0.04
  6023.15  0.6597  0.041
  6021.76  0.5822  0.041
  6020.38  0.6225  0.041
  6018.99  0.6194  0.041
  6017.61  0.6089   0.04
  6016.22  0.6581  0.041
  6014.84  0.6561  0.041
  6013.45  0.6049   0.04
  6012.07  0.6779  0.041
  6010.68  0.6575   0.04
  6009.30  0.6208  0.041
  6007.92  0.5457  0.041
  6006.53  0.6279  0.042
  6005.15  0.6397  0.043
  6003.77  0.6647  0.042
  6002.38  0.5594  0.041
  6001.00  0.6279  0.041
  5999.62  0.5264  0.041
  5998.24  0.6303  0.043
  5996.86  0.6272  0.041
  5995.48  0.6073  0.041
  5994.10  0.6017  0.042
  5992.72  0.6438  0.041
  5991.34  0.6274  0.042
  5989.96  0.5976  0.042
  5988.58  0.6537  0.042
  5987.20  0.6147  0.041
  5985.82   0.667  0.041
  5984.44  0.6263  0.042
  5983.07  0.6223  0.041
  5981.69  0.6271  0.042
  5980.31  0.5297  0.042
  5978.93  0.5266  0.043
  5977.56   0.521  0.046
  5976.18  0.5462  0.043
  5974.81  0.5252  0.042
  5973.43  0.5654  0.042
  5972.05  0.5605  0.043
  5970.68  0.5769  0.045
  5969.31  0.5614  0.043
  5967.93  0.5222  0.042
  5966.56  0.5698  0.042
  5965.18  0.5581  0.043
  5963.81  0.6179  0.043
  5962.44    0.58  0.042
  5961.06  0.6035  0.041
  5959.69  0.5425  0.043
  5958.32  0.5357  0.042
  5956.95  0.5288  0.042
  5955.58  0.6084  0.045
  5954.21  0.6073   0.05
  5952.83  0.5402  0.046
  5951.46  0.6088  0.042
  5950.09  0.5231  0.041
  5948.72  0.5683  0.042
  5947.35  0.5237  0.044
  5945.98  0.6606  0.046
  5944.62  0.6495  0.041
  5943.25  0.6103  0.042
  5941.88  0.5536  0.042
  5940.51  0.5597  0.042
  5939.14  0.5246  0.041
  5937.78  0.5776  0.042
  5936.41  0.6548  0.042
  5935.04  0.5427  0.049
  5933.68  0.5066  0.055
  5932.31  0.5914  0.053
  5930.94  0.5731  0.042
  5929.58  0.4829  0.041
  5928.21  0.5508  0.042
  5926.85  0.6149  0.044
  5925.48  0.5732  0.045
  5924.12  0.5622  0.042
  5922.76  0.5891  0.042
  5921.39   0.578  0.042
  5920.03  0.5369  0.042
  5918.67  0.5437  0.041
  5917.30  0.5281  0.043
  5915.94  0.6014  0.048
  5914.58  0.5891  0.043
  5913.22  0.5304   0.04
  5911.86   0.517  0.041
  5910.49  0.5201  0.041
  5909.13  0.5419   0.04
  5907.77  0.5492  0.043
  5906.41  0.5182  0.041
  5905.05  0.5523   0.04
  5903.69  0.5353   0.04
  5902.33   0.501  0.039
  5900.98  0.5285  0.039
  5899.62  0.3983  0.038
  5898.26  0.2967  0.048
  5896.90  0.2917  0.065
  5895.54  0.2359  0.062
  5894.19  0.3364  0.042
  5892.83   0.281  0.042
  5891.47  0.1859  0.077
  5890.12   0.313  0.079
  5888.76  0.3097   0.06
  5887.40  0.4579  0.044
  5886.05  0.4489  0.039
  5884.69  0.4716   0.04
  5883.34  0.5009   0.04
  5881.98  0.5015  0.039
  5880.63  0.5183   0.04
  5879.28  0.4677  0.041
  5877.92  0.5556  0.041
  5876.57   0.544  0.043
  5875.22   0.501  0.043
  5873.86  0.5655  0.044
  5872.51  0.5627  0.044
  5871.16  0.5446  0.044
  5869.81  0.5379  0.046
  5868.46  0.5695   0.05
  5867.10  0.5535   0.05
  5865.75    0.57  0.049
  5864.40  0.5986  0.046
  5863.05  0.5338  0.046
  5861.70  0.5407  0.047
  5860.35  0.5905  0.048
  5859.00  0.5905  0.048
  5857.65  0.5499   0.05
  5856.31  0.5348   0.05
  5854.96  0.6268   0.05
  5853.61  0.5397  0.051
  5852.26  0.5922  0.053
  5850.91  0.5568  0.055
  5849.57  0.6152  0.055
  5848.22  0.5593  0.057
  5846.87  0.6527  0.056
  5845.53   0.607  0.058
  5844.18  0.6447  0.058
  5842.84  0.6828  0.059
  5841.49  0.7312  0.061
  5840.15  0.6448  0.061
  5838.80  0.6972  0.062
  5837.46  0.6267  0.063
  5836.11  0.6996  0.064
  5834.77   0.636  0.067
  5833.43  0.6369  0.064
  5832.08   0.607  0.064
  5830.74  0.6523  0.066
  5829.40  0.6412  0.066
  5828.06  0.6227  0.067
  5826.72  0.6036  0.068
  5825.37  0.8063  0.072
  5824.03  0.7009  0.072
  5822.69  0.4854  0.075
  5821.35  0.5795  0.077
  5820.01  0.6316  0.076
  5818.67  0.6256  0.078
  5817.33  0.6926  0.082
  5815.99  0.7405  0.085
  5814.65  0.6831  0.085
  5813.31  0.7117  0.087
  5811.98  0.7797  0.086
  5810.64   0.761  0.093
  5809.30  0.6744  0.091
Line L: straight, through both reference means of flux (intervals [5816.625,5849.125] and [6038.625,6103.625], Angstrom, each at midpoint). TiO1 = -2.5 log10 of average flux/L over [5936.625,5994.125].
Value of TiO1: 0.152 mag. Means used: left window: 0.644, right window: 0.687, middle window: 0.581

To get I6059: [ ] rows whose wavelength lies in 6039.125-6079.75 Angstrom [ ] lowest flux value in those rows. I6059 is 0.5743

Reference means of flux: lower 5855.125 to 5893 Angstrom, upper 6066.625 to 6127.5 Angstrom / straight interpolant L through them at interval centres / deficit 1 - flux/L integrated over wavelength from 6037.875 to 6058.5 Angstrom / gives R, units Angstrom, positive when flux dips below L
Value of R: -1.5 Angstrom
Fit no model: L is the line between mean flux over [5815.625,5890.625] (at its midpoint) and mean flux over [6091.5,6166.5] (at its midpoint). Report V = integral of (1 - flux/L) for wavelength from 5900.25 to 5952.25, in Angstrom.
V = 3.9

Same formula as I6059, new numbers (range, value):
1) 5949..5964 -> 0.5231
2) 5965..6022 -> 0.521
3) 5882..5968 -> 0.1859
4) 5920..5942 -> 0.4829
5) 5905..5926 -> 0.517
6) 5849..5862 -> 0.5348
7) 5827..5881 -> 0.4677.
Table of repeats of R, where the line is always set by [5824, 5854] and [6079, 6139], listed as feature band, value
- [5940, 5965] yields 3.0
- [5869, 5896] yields 8.5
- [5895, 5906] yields 3.9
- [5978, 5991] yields 1.1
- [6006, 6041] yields 2.3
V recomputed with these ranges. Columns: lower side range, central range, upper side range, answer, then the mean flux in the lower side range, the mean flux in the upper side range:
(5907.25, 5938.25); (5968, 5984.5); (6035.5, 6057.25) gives 1.2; 0.559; 0.667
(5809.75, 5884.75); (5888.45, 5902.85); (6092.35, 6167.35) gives 6.6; 0.608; 0.666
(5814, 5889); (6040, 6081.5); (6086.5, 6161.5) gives -1.7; 0.59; 0.682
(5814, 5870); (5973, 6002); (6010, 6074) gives 2.3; 0.619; 0.657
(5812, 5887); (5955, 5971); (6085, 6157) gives 1.7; 0.599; 0.688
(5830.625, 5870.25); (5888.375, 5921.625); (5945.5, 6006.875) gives 8.0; 0.606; 0.586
